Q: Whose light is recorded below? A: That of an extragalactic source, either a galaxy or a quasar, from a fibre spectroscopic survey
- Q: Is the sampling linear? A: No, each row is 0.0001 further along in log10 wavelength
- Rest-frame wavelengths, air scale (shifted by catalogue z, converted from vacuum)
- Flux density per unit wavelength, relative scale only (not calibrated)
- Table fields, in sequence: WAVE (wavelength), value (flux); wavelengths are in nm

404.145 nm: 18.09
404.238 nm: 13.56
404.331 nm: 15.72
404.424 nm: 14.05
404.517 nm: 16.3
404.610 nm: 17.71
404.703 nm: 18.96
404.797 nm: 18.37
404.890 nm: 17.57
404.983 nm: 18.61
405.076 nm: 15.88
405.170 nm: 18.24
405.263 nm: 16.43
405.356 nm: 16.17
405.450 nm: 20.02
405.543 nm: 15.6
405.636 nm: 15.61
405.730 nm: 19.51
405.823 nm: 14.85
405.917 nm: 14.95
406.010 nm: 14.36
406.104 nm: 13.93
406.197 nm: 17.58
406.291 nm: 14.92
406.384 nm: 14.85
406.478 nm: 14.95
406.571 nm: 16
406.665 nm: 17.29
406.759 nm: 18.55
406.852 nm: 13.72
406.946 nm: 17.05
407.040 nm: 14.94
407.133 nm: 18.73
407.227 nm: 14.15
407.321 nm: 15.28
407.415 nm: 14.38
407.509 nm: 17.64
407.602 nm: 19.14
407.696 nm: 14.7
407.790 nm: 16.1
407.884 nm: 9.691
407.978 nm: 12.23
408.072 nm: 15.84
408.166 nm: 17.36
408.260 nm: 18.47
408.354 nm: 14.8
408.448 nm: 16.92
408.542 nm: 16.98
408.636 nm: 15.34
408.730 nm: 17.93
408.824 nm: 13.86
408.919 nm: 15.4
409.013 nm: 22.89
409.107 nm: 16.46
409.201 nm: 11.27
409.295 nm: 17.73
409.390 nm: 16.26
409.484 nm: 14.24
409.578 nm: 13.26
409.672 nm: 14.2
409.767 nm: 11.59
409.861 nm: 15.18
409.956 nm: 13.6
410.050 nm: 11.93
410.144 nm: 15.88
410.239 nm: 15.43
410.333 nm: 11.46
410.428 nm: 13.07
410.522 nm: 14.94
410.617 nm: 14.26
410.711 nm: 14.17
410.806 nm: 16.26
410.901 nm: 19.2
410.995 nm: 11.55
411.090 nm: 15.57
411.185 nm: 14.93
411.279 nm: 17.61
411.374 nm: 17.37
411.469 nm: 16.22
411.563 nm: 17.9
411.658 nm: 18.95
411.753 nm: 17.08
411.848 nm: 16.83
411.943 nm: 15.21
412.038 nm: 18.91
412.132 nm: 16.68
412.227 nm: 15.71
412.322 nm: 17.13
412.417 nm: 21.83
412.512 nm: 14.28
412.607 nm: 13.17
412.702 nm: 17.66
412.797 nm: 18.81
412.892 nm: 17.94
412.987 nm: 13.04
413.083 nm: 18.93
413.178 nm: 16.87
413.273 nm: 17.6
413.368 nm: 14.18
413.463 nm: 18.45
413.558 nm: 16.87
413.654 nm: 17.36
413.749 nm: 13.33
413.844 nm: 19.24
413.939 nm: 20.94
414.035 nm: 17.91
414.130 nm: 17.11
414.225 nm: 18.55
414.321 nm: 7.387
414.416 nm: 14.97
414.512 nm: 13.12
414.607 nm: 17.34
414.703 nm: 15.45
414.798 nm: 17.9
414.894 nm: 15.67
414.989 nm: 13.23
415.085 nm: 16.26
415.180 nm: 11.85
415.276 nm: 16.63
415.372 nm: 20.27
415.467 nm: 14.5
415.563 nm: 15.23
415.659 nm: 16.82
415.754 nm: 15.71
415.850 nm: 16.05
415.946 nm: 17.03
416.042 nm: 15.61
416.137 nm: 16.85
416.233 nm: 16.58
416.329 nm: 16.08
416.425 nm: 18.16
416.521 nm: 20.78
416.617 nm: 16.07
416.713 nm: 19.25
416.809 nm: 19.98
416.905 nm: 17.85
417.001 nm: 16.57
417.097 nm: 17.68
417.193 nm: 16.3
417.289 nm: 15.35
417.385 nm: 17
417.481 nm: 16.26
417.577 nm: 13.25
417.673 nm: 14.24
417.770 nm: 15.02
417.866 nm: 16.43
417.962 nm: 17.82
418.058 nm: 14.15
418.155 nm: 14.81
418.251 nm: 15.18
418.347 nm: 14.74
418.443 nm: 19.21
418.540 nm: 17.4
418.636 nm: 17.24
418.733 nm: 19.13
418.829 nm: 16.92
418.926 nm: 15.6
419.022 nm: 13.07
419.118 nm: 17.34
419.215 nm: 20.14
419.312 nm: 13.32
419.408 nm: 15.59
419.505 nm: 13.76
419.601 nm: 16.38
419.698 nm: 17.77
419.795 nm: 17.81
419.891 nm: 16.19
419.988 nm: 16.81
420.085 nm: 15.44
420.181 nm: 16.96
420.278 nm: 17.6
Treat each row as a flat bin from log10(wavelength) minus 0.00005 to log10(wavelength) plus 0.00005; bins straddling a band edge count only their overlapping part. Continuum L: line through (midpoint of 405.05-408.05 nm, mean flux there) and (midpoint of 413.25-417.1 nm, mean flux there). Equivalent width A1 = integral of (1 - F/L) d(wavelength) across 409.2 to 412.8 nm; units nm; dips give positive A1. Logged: 0.137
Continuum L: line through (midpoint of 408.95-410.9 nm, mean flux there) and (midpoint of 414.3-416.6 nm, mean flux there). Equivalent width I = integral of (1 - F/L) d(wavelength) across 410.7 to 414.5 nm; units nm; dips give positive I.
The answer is -0.31 nm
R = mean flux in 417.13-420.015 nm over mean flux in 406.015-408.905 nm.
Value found 1.0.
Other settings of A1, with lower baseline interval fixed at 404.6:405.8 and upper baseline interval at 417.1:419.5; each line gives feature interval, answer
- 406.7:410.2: 0.338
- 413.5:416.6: 0.026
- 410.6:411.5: 0.060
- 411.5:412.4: -0.028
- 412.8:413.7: -0.015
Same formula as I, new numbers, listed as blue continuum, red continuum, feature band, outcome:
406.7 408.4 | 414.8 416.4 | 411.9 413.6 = -0.10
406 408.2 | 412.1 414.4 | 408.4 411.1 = 0.17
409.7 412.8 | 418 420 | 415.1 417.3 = -0.10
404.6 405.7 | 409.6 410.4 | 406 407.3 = 0.03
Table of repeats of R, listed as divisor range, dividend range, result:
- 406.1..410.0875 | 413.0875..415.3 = 1.03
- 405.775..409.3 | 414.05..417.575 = 1.03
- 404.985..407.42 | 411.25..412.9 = 1.06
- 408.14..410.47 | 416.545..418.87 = 1.09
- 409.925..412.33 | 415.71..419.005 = 1.06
